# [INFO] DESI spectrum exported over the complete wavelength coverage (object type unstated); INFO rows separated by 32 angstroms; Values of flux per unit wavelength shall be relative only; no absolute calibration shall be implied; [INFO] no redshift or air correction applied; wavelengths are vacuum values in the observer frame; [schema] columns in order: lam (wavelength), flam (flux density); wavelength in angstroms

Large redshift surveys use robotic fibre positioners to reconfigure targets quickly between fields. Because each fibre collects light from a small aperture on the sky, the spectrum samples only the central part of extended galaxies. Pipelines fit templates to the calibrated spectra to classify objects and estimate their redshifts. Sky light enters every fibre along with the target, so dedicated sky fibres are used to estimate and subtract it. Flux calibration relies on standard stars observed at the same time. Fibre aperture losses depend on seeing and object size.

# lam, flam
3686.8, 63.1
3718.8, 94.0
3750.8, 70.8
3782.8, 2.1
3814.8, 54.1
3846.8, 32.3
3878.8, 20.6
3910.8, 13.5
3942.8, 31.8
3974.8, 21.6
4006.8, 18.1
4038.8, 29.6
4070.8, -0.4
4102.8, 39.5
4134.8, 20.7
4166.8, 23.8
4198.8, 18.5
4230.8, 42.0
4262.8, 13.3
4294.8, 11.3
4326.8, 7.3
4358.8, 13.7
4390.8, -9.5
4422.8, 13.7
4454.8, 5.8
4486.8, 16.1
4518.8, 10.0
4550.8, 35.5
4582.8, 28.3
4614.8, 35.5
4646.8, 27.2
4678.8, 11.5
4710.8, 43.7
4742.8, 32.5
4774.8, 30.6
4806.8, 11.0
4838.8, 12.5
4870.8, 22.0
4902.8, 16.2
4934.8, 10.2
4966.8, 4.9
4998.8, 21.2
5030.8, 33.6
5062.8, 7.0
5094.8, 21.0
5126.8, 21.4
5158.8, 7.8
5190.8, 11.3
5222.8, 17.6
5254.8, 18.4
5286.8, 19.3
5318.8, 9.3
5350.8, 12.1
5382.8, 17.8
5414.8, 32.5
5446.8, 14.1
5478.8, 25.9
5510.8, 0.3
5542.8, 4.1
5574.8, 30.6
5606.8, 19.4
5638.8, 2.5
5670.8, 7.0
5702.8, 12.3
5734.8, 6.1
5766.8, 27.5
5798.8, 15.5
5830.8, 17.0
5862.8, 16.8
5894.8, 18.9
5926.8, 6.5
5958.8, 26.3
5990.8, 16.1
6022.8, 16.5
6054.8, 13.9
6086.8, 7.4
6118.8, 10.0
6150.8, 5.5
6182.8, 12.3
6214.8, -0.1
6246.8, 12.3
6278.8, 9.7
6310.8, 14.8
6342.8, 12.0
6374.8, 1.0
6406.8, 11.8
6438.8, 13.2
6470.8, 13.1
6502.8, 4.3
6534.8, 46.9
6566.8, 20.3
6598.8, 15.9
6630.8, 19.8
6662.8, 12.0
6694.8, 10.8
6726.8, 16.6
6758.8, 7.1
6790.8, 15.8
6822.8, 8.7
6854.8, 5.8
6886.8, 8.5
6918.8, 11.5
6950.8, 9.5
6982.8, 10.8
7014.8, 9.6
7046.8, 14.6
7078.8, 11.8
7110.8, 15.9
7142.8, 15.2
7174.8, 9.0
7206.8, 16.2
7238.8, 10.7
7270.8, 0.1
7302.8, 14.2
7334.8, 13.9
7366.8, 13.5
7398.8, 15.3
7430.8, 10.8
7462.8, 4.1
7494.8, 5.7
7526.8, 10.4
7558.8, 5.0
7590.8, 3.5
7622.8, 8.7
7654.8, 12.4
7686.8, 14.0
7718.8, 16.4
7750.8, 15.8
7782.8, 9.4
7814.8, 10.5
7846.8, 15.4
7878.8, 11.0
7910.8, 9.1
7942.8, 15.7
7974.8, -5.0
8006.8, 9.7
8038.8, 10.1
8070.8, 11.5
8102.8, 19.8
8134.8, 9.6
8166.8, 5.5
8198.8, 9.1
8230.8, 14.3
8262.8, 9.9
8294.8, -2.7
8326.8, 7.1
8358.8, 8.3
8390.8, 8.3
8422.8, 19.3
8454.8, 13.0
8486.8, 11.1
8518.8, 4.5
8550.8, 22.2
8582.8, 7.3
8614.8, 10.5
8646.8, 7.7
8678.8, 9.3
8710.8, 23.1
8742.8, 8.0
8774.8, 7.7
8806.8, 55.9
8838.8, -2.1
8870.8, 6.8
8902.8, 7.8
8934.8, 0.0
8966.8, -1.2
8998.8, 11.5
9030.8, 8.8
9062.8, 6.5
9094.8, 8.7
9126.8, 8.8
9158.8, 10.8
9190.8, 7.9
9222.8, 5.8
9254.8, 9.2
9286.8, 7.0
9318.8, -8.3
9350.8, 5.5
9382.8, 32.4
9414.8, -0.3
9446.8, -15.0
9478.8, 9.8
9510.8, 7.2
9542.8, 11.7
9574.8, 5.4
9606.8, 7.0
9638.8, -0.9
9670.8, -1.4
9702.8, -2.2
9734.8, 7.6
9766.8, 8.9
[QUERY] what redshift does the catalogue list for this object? 0.756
